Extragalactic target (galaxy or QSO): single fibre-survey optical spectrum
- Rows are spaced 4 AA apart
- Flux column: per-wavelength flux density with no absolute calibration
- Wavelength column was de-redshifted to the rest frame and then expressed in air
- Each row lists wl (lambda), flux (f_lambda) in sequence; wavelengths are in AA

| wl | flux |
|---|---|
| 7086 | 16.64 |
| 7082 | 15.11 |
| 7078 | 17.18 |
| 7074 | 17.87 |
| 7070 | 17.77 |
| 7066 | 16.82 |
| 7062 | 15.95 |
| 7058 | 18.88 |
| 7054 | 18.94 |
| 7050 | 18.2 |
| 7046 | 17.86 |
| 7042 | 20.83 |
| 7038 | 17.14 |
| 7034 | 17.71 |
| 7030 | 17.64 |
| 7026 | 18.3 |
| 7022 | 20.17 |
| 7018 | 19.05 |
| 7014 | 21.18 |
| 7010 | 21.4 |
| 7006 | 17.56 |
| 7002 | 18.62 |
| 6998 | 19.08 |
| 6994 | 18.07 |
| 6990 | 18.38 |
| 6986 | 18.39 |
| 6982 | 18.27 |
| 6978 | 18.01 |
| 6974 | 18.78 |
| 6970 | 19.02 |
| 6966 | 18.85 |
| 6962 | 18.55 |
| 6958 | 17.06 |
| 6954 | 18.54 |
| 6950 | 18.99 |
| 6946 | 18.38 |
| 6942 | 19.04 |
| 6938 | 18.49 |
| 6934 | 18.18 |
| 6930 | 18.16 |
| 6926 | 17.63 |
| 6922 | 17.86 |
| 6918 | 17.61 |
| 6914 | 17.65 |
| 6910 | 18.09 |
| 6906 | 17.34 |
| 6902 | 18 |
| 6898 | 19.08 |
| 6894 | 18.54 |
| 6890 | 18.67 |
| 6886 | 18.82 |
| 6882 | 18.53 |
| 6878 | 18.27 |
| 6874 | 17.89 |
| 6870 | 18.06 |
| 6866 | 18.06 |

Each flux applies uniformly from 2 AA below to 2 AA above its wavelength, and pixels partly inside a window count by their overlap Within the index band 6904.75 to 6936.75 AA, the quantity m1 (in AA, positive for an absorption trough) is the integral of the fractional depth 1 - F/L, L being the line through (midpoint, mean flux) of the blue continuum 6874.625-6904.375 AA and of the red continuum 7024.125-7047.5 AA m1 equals 1.1 AA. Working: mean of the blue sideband 18.5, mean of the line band 17.8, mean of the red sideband 18.3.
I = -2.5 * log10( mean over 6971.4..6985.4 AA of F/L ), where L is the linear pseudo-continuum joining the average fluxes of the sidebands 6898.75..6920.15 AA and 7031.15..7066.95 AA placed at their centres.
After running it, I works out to -0.03 mag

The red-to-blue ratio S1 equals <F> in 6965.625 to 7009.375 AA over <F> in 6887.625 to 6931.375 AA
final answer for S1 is 1.0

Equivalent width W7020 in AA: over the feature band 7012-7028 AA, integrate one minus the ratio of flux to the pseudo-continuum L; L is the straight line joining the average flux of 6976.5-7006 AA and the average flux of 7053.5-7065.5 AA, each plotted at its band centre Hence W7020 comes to -1.4 AA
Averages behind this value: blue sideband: 18.4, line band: 19.7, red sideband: 17.7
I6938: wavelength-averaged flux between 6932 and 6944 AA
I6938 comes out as 18.6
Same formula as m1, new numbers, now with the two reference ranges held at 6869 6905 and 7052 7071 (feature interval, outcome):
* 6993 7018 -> -2.0 AA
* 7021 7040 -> -0.3 AA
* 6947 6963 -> -0.1 AA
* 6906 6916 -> 0.3 AA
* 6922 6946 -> -0.1 AA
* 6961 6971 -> -0.4 AA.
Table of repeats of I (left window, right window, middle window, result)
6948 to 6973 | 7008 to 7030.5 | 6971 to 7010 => 0.036 mag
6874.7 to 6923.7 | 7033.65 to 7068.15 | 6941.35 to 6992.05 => -0.020 mag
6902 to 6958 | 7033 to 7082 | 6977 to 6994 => -0.016 mag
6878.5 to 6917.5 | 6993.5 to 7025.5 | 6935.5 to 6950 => 0.003 mag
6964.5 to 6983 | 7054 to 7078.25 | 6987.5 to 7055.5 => -0.045 mag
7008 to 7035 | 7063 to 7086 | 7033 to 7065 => -0.004 mag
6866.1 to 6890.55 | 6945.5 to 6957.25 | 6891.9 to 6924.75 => 0.023 mag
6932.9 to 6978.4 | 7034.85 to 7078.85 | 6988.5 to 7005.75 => -0.009 mag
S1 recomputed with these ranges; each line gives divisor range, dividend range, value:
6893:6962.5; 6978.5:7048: 1.03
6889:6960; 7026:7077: 0.99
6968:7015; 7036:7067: 0.96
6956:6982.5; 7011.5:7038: 1.03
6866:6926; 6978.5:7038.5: 1.03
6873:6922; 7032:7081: 0.98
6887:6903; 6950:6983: 0.99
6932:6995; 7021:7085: 0.97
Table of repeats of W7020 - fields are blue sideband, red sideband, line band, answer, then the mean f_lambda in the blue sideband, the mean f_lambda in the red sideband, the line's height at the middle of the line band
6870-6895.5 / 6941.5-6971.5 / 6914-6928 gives 0.6 AA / 18.4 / 18.5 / 18.5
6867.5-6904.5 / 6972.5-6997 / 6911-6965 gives 0.6 AA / 18.4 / 18.3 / 18.4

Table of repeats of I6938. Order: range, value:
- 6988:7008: 18.3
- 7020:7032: 18.7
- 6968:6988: 18.5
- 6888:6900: 18.8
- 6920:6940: 18.1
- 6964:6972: 18.9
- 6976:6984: 18.1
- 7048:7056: 18.6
